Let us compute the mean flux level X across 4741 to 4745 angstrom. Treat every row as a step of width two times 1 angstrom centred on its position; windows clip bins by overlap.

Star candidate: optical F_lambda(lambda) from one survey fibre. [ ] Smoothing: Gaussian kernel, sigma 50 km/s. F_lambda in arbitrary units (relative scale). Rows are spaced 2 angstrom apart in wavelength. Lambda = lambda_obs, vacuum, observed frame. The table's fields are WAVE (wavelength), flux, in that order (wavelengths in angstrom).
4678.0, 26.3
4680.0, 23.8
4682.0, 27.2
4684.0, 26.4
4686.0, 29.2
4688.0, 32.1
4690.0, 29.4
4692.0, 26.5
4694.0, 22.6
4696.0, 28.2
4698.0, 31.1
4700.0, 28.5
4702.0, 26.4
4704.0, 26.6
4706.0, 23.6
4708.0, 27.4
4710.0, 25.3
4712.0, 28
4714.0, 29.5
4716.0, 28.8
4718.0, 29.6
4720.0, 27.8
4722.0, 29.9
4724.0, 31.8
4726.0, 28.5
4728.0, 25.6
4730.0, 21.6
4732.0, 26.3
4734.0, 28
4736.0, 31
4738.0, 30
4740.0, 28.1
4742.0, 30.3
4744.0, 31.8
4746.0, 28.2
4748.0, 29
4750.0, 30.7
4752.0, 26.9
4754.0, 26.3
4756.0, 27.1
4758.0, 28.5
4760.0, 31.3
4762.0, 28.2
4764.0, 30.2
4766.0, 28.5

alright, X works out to 31.1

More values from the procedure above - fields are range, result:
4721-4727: 30.1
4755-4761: 29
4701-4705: 26.5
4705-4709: 25.5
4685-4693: 29.3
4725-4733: 25.5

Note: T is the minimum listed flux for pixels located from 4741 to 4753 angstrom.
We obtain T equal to 26.9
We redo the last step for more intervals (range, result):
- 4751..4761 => 26.3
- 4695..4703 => 26.4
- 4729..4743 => 21.6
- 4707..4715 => 25.3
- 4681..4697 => 22.6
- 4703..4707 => 23.6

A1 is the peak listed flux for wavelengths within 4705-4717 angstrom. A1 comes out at 29.5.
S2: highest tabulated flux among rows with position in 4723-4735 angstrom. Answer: 31.8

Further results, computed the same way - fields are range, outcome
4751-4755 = 26.9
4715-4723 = 29.9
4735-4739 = 31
